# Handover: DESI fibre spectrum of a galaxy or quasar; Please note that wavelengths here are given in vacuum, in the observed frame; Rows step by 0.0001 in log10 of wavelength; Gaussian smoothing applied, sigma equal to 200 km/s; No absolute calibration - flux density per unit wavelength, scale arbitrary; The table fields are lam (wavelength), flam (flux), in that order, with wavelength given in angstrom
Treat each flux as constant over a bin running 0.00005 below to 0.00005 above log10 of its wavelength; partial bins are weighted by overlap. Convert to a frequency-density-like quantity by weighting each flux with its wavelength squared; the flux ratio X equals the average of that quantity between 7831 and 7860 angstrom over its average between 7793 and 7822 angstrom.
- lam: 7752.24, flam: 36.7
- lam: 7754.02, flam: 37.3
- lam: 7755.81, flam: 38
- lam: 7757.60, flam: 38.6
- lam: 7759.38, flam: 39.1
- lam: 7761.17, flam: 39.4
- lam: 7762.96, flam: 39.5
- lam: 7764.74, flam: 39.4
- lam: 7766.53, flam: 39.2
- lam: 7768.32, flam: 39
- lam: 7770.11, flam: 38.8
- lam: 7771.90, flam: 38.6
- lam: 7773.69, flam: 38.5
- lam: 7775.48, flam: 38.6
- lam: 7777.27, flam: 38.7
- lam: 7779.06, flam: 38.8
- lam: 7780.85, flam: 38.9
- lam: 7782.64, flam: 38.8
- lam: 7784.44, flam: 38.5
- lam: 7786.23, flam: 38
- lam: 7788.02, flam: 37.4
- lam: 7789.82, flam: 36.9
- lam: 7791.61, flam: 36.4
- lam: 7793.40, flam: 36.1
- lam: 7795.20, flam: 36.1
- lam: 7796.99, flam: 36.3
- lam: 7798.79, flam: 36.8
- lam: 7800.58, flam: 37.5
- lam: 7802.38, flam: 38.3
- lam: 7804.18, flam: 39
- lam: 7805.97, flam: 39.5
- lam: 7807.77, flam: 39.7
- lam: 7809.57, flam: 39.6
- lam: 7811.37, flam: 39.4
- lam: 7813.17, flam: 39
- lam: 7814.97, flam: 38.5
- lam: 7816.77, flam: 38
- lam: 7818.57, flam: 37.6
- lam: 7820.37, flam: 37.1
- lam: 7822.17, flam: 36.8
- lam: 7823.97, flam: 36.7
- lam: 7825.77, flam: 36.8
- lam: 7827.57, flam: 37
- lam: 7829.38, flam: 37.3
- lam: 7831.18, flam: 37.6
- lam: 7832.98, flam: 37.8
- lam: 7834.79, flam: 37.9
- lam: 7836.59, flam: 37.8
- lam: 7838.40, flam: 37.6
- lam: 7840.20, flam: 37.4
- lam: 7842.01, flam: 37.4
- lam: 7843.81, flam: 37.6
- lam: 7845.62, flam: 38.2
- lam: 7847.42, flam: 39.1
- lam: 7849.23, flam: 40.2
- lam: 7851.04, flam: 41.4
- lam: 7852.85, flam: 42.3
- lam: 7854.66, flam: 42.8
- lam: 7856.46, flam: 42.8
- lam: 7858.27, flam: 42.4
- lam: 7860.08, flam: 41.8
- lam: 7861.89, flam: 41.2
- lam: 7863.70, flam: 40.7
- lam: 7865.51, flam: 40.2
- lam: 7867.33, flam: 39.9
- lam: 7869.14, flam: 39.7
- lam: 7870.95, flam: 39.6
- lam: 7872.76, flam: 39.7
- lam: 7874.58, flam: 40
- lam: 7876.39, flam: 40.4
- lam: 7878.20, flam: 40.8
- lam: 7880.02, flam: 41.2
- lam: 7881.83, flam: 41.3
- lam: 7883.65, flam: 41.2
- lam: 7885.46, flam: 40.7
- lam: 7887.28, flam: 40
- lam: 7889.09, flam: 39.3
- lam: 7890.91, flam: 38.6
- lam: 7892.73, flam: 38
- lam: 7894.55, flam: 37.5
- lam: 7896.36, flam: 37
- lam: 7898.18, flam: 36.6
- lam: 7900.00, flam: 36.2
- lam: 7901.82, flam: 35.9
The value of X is 1.05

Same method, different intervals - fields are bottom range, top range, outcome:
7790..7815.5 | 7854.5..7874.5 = 1.09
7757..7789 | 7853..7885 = 1.08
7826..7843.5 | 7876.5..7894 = 1.08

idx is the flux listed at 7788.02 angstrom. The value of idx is 37.4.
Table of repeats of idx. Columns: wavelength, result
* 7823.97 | 36.7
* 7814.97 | 38.5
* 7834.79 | 37.9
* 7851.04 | 41.4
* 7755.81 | 38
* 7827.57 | 37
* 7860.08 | 41.8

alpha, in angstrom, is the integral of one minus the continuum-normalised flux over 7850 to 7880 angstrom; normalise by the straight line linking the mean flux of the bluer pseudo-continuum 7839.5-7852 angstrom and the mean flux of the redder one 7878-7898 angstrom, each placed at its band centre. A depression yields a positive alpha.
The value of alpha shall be -1.5 angstrom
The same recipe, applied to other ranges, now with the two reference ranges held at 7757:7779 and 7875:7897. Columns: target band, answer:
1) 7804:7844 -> 1.39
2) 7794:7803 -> 0.51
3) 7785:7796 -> 0.63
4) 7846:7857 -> -0.48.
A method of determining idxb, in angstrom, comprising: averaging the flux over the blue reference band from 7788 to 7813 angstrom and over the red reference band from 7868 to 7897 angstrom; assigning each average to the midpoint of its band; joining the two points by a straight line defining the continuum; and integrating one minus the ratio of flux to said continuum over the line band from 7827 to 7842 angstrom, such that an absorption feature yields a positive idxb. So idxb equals 0.4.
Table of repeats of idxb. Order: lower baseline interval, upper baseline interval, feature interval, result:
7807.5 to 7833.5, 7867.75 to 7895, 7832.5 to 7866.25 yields -0.9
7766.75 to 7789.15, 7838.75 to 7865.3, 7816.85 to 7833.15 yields 1.0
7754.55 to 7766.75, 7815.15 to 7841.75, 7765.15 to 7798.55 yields 0.4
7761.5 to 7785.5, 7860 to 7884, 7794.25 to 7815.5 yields 0.6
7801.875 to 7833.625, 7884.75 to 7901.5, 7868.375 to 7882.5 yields -0.8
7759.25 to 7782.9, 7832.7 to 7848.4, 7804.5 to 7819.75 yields -0.2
